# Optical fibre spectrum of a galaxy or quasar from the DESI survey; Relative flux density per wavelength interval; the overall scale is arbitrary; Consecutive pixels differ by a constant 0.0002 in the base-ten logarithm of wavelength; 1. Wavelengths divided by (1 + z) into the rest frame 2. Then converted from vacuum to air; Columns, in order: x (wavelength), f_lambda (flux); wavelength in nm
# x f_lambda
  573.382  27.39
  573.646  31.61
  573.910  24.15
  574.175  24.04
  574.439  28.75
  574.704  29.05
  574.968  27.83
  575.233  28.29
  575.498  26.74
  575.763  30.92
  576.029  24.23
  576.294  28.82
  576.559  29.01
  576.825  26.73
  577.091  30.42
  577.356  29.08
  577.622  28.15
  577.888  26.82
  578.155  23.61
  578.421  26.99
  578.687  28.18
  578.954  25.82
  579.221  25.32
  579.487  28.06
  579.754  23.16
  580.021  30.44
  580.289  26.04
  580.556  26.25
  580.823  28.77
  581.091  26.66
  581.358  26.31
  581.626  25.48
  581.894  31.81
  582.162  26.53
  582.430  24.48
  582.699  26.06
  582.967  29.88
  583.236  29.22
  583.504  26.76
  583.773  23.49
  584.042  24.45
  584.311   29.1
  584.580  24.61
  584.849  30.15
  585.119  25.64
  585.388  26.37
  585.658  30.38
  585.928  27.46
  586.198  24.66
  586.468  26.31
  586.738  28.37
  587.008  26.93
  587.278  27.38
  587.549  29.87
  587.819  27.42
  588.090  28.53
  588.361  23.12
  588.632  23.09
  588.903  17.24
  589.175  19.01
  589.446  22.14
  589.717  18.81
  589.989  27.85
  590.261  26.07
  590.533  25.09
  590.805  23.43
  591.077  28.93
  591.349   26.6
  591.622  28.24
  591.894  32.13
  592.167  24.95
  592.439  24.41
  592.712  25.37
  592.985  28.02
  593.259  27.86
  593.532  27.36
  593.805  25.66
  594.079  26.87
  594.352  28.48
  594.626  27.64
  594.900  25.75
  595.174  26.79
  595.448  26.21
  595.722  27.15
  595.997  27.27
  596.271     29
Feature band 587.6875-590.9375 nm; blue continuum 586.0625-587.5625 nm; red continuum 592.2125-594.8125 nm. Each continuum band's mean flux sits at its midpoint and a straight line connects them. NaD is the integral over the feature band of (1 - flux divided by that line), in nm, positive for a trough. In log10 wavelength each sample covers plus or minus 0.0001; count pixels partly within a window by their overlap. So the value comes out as 0.42 nm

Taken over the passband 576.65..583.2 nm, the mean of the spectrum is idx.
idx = 27.2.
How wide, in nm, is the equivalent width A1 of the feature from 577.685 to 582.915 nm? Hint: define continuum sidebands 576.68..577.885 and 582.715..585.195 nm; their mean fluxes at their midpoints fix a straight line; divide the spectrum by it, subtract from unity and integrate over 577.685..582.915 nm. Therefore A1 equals 0.194 nm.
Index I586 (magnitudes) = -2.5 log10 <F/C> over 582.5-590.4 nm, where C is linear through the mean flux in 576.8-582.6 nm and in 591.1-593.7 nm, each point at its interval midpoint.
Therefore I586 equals 0.05 mag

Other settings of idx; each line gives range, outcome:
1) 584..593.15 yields 26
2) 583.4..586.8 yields 26.7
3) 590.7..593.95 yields 26.9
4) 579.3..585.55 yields 26.9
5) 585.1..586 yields 27.7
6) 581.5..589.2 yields 26.4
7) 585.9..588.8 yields 26.5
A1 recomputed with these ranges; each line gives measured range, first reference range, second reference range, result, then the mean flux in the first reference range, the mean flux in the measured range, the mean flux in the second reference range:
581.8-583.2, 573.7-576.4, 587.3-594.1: -0.07 nm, 27.4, 27.7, 25.5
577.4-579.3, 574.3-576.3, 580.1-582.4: 0.07 nm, 28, 26.6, 27.2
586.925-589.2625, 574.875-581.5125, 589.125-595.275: 0.15 nm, 27.3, 24.8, 26.1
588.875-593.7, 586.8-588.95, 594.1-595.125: 0.22 nm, 25.9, 25.4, 27.2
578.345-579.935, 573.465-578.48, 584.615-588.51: 0.07 nm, 27.7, 26.4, 27.2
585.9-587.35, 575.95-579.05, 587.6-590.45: -0.15 nm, 27.4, 26.8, 23.6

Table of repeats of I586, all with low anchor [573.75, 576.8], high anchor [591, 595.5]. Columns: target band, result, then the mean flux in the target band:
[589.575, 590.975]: 0.12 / 24.4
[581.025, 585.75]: 0.01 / 27.1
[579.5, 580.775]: 0.02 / 26.8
